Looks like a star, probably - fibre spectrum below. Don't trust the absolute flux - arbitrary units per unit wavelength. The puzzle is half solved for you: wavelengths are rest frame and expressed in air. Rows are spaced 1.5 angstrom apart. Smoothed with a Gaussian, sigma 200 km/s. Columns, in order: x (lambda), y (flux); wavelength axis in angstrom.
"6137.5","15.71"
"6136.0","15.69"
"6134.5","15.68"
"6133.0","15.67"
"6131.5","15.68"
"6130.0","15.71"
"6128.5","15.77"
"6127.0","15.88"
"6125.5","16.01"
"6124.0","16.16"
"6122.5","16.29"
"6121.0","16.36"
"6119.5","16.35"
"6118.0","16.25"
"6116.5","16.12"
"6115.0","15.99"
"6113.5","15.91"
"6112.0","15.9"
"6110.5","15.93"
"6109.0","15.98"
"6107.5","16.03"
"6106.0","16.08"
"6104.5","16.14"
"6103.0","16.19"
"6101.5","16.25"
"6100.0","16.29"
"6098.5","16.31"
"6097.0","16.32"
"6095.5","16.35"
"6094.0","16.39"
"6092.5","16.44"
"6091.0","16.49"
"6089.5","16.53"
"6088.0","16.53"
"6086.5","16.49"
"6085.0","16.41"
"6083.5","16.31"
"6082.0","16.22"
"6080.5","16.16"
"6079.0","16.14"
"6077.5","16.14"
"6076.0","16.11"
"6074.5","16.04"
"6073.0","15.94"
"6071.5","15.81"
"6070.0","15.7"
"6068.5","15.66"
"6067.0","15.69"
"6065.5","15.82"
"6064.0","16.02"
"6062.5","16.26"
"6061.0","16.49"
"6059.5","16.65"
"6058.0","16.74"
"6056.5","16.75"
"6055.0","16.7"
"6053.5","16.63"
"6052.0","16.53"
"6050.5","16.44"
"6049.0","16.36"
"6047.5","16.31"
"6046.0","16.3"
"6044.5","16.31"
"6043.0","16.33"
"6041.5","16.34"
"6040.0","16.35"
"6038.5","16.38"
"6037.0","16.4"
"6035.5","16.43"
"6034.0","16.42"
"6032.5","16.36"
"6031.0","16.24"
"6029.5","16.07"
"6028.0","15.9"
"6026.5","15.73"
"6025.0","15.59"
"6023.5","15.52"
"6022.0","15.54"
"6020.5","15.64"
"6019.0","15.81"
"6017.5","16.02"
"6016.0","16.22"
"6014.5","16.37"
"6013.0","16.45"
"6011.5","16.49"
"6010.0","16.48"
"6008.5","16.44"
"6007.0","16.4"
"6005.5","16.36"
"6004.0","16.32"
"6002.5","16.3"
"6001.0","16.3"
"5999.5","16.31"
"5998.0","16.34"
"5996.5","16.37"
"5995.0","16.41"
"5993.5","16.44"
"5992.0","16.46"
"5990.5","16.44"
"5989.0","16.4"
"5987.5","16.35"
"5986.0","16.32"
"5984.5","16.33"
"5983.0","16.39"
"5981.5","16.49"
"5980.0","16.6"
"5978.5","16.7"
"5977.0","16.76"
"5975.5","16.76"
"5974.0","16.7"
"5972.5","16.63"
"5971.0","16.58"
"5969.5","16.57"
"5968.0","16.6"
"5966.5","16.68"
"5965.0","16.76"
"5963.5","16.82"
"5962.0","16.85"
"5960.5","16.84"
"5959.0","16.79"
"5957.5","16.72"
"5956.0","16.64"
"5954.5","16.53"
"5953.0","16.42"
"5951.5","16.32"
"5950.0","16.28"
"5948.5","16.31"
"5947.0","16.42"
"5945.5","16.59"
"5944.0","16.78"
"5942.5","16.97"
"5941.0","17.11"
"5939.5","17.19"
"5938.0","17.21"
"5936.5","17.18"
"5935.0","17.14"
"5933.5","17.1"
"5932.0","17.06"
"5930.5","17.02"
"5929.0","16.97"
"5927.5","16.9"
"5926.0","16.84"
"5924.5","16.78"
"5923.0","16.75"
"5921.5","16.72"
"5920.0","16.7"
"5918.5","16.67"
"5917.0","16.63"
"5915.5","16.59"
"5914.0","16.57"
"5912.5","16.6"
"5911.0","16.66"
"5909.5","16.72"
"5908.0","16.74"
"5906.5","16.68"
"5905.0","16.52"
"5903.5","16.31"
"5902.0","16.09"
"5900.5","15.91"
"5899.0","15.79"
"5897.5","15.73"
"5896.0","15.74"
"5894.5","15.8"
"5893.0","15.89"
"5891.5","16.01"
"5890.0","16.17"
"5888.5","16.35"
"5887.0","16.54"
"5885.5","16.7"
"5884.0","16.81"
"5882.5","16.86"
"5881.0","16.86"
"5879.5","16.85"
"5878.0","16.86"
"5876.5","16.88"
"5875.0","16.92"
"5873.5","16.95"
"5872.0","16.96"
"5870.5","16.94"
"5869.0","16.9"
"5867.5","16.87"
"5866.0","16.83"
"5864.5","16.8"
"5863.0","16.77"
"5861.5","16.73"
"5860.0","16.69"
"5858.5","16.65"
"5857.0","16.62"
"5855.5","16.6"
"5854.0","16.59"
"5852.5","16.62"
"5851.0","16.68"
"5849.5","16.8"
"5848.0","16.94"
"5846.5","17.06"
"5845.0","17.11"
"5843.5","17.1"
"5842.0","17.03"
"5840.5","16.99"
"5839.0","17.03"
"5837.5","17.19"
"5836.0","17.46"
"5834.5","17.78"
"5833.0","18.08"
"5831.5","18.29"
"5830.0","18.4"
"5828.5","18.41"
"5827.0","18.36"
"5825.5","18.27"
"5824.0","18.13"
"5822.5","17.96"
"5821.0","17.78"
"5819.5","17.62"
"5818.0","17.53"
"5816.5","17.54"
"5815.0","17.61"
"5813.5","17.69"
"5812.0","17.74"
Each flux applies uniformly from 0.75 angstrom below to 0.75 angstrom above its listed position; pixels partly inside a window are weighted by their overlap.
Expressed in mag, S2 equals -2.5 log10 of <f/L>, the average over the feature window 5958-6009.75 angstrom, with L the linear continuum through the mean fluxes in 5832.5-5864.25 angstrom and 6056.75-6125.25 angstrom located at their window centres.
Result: 0.00 mag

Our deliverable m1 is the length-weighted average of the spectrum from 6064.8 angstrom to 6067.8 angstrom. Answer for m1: 15.8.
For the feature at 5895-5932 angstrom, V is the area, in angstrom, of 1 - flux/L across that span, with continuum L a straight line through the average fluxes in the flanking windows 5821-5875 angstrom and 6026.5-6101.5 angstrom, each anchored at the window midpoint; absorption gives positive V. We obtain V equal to 0.88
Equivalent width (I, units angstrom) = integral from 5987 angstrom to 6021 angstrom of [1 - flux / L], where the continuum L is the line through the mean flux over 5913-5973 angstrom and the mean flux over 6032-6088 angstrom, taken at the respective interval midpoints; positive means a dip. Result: 0.4 angstrom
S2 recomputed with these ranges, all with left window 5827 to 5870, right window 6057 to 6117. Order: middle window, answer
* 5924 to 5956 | 0.00 mag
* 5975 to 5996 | 0.01 mag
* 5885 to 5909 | 0.05 mag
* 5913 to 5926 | 0.01 mag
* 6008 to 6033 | 0.03 mag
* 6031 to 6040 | 0.00 mag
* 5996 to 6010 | 0.01 mag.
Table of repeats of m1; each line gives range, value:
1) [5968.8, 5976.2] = 16.6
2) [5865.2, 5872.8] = 16.9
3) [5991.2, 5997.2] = 16.4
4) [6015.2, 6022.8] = 15.8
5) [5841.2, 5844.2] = 17.1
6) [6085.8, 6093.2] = 16.5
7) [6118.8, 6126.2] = 16.2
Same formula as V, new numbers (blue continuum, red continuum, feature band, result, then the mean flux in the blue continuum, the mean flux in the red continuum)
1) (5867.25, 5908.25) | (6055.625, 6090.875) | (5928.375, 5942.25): -0.59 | 16.5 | 16.2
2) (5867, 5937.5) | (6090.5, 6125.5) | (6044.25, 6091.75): 0.01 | 16.6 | 16.2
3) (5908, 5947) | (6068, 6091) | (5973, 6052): 0.78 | 16.8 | 16.2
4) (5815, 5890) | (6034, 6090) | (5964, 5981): -0.01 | 17.2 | 16.3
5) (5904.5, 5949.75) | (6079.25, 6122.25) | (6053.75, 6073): 0.20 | 16.8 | 16.2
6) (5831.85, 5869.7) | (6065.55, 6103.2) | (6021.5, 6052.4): 0.31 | 17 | 16.2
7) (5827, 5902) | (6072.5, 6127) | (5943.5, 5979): -0.10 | 16.8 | 16.2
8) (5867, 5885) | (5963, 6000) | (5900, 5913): 0.24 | 16.9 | 16.5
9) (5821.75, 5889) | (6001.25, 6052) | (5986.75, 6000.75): -0.01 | 17.1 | 16.2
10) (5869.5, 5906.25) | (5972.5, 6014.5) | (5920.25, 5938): -0.55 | 16.4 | 16.5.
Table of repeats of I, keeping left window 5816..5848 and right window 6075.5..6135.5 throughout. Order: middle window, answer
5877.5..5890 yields 0.49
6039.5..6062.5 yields -0.04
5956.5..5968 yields 0.12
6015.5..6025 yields 0.49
